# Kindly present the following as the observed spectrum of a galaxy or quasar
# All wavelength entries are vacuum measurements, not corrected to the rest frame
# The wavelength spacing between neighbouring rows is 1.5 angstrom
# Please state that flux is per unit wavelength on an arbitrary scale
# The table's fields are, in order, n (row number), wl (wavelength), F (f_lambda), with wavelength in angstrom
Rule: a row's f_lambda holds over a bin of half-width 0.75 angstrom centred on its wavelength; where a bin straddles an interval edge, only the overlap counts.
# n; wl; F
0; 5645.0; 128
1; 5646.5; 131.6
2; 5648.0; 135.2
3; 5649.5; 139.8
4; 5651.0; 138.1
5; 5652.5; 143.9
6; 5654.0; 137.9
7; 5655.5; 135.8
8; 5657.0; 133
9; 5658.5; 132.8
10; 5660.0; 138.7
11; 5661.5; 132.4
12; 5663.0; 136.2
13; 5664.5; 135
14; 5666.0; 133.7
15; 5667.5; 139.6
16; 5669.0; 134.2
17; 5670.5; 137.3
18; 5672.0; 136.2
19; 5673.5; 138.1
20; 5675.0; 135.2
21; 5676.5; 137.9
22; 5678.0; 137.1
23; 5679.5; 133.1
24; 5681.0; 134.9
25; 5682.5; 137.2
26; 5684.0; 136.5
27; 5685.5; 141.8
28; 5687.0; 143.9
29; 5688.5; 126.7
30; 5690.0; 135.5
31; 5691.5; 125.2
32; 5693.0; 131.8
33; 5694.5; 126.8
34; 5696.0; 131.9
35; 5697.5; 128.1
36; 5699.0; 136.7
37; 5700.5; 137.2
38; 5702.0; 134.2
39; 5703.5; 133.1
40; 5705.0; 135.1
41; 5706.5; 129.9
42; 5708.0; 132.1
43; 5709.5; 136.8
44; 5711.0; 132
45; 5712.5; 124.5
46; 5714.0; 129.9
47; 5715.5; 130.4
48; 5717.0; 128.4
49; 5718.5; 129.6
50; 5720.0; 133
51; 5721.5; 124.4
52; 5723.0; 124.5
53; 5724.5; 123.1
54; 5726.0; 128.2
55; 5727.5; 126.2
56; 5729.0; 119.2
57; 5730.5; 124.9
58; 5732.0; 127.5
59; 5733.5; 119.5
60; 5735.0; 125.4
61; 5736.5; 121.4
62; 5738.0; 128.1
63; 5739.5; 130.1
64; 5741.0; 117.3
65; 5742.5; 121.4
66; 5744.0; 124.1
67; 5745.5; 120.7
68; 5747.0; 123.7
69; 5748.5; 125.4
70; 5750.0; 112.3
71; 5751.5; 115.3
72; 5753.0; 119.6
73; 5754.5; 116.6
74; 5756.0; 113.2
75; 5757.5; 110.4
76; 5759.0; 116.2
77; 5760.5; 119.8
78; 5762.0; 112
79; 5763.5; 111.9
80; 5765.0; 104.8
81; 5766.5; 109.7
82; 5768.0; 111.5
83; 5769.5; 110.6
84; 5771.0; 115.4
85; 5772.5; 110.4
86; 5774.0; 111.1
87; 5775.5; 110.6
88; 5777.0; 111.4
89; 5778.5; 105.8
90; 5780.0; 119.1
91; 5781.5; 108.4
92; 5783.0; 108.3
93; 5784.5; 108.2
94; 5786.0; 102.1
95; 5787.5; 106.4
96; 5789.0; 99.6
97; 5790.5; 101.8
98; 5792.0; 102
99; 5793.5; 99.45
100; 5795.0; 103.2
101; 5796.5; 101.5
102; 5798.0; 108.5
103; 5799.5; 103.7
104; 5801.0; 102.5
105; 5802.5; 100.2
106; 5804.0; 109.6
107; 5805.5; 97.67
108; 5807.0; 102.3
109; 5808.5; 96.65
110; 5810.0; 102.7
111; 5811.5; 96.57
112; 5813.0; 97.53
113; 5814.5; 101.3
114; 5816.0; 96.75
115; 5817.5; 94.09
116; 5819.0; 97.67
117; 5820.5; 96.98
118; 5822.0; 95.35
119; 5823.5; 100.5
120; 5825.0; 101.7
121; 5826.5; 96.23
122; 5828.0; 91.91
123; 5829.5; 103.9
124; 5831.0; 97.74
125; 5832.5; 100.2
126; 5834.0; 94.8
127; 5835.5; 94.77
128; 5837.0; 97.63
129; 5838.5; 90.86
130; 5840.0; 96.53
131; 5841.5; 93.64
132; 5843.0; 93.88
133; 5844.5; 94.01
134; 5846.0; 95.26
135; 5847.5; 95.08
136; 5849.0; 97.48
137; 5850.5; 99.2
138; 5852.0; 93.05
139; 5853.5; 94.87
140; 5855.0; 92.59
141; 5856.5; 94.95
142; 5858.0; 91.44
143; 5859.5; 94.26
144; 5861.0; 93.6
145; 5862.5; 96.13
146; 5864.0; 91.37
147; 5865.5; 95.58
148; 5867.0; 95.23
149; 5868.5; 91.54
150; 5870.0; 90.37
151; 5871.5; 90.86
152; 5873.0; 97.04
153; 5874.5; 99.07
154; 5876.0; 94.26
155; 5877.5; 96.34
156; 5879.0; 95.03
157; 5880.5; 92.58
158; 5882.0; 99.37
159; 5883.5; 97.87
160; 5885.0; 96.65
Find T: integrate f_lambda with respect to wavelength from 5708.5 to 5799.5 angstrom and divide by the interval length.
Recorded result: 117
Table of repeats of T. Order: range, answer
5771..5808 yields 106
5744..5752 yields 120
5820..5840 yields 97.1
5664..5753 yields 130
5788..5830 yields 100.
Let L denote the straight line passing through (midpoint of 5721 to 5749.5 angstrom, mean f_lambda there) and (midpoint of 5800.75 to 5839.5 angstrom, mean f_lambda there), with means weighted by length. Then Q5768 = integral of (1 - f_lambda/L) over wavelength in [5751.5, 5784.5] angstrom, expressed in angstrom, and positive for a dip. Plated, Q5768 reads 0.5 angstrom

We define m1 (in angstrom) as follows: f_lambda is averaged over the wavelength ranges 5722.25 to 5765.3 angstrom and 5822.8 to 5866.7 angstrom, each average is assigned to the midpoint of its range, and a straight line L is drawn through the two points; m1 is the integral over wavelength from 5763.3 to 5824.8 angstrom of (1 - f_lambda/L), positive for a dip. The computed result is 2.2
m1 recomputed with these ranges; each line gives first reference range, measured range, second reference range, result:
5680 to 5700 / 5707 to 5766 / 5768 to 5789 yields -0.79 angstrom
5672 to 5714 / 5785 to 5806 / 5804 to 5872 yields 0.84 angstrom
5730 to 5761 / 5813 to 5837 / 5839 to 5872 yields 0.91 angstrom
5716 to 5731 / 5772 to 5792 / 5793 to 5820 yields 0.10 angstrom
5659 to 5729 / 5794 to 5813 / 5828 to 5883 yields 0.95 angstrom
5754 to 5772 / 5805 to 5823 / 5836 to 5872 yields 0.75 angstrom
